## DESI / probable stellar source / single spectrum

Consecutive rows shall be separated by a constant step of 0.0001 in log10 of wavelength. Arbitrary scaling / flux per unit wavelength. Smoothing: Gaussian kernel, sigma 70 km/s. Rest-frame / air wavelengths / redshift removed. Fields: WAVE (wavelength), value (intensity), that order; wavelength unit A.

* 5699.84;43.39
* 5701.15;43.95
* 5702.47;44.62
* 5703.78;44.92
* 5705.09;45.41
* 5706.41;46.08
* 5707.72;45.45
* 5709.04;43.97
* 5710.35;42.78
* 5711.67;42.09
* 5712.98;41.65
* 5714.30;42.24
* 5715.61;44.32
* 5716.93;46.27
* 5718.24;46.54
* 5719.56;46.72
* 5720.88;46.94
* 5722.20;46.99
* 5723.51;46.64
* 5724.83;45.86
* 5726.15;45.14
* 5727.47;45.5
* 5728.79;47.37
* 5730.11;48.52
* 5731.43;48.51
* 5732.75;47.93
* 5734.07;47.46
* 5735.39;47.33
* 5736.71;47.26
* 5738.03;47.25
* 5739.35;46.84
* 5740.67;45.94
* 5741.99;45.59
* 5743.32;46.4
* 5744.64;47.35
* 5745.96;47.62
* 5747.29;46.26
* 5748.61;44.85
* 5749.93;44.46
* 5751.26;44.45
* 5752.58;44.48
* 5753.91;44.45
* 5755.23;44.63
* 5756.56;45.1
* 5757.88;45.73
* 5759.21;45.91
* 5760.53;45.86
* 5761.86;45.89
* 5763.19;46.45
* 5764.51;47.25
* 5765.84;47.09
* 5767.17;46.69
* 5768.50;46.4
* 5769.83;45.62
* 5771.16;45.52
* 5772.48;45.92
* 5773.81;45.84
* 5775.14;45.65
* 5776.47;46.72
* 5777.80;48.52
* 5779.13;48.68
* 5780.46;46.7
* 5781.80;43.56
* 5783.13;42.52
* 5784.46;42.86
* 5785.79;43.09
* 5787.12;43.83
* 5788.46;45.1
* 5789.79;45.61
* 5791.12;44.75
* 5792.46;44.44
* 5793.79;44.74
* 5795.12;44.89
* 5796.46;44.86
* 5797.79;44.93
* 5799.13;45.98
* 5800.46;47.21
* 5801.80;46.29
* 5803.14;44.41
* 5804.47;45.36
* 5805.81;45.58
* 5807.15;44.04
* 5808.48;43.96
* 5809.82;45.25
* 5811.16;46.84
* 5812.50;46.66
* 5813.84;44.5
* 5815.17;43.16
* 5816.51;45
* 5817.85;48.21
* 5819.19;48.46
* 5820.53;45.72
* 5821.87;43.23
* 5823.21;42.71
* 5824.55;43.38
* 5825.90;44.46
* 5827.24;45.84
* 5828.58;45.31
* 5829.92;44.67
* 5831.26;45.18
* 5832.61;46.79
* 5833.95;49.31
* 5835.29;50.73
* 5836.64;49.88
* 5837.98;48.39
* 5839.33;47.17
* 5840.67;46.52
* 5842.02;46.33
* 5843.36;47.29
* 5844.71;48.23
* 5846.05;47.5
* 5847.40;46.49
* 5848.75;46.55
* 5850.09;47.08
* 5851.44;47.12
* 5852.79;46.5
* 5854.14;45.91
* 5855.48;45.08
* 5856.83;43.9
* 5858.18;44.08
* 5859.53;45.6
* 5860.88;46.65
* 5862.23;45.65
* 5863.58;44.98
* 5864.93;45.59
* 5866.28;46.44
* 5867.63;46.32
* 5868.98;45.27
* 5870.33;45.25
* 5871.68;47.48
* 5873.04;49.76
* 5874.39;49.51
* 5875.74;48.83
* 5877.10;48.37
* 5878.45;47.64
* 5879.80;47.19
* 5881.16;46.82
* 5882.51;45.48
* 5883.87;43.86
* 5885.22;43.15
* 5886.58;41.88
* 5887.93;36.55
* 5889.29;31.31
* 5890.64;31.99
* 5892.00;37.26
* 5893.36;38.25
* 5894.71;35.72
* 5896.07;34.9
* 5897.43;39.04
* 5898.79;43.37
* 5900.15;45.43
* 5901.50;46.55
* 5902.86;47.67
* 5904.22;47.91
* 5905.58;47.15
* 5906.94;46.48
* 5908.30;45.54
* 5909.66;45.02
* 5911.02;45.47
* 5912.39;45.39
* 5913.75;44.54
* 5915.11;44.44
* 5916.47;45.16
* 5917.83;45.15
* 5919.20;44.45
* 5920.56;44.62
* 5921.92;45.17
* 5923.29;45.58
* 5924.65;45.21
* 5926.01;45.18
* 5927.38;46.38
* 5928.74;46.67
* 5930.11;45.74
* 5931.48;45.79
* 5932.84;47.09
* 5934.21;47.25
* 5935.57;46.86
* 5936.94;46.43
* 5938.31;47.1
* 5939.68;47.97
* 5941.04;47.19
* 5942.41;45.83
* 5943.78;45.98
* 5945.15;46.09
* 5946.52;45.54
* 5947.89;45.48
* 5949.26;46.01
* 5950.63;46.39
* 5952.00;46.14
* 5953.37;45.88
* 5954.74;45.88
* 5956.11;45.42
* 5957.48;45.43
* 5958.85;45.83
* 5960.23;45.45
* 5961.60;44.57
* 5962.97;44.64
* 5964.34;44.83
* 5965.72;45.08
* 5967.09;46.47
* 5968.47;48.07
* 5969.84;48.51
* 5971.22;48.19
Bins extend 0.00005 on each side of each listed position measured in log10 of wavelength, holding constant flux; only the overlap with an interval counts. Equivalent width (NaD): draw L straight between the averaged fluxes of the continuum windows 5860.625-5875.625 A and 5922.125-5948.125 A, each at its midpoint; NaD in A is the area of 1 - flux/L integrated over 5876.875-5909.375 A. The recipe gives 2.9 A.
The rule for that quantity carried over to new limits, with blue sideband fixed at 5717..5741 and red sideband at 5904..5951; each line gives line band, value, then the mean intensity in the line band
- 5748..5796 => 1.36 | 45.4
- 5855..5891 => 1.15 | 44.7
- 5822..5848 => -0.10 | 46.6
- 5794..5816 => 0.62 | 45.2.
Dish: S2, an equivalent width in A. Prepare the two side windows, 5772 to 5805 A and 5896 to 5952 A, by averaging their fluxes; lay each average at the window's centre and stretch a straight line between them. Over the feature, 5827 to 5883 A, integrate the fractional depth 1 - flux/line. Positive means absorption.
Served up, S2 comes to -1.65 A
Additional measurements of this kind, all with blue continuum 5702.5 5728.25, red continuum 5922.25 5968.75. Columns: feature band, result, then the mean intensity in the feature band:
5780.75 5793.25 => 0.4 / 44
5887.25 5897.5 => 2.3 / 35.4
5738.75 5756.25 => -0.2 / 45.6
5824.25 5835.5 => -0.1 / 46.1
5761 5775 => -0.3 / 46.2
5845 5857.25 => -0.2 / 46.4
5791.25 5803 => 0.0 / 45.3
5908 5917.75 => 0.2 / 45.1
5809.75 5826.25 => 0.1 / 45.2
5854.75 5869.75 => 0.1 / 45.4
